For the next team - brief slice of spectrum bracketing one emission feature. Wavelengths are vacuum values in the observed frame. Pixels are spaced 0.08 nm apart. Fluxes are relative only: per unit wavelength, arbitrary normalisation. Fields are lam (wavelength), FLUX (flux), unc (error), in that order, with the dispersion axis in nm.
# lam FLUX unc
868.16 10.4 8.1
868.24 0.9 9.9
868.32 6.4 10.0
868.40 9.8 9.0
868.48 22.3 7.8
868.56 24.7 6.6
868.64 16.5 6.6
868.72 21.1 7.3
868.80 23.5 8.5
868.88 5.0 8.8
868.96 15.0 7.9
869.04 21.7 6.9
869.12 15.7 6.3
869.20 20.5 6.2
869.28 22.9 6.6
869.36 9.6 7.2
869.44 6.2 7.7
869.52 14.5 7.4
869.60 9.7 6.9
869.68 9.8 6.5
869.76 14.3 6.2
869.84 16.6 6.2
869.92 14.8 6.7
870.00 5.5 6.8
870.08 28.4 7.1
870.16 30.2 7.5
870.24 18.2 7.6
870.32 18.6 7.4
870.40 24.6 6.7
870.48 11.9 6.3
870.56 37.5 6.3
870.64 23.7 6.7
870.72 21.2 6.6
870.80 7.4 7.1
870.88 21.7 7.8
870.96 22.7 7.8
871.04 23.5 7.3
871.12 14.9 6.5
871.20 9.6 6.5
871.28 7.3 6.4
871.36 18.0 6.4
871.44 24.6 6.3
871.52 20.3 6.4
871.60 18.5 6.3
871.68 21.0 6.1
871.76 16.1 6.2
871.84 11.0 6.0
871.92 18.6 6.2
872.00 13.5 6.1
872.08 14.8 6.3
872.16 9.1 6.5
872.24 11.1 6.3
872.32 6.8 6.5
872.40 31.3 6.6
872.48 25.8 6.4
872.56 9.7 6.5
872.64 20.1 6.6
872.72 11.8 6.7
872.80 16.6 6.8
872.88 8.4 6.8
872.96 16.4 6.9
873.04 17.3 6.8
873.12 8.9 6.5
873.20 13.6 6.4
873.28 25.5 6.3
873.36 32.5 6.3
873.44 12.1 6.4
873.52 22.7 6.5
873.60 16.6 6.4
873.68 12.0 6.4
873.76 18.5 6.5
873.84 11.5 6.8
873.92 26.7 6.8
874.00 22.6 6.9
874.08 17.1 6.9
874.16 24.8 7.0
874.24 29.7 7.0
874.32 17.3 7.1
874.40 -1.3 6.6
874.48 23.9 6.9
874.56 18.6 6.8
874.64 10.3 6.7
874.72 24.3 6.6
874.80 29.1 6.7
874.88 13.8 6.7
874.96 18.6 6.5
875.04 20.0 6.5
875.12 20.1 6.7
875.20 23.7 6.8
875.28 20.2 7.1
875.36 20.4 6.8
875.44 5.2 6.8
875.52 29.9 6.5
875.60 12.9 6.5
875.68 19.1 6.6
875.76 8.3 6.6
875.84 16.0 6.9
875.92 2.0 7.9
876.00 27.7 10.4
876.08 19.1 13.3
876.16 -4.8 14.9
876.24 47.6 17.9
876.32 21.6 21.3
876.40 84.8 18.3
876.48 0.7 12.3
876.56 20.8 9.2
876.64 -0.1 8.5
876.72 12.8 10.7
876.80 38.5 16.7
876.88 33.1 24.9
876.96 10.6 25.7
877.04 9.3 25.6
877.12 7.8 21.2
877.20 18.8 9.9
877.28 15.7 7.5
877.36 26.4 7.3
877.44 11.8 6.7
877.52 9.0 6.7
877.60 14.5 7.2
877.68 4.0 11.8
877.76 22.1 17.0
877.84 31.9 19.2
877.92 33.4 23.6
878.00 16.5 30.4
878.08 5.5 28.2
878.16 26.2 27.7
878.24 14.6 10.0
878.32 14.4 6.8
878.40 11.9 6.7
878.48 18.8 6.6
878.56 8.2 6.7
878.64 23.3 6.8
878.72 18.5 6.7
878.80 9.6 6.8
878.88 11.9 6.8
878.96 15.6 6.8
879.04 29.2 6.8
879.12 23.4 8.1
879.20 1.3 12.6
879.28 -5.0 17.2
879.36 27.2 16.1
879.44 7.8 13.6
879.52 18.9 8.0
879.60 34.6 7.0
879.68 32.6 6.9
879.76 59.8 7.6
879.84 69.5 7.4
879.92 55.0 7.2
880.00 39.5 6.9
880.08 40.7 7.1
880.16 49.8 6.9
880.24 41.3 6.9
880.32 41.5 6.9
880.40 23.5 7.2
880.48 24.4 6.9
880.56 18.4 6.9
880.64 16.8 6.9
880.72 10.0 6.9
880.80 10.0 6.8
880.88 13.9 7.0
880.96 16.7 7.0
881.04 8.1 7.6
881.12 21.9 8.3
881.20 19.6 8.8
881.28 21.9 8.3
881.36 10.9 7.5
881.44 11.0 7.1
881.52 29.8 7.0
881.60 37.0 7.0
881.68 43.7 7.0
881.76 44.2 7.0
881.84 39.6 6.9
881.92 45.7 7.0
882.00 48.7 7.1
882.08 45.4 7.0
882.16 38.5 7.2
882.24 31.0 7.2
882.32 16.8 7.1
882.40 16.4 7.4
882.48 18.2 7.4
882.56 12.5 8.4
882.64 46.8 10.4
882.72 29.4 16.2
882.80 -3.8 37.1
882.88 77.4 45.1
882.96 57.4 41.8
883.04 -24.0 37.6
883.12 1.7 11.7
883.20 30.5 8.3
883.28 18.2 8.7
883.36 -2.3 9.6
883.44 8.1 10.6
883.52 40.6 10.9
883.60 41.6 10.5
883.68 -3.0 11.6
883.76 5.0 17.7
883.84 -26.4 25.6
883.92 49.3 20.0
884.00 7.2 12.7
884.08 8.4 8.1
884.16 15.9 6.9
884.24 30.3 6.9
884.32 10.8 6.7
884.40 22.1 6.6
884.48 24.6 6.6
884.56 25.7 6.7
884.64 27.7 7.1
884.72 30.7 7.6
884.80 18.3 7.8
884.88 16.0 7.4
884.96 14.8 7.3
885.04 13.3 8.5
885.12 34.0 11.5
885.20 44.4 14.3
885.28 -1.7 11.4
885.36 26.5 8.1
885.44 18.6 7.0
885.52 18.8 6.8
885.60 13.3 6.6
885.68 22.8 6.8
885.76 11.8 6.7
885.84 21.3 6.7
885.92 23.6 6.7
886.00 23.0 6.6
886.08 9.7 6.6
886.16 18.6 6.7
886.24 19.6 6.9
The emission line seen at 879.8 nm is [S II]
